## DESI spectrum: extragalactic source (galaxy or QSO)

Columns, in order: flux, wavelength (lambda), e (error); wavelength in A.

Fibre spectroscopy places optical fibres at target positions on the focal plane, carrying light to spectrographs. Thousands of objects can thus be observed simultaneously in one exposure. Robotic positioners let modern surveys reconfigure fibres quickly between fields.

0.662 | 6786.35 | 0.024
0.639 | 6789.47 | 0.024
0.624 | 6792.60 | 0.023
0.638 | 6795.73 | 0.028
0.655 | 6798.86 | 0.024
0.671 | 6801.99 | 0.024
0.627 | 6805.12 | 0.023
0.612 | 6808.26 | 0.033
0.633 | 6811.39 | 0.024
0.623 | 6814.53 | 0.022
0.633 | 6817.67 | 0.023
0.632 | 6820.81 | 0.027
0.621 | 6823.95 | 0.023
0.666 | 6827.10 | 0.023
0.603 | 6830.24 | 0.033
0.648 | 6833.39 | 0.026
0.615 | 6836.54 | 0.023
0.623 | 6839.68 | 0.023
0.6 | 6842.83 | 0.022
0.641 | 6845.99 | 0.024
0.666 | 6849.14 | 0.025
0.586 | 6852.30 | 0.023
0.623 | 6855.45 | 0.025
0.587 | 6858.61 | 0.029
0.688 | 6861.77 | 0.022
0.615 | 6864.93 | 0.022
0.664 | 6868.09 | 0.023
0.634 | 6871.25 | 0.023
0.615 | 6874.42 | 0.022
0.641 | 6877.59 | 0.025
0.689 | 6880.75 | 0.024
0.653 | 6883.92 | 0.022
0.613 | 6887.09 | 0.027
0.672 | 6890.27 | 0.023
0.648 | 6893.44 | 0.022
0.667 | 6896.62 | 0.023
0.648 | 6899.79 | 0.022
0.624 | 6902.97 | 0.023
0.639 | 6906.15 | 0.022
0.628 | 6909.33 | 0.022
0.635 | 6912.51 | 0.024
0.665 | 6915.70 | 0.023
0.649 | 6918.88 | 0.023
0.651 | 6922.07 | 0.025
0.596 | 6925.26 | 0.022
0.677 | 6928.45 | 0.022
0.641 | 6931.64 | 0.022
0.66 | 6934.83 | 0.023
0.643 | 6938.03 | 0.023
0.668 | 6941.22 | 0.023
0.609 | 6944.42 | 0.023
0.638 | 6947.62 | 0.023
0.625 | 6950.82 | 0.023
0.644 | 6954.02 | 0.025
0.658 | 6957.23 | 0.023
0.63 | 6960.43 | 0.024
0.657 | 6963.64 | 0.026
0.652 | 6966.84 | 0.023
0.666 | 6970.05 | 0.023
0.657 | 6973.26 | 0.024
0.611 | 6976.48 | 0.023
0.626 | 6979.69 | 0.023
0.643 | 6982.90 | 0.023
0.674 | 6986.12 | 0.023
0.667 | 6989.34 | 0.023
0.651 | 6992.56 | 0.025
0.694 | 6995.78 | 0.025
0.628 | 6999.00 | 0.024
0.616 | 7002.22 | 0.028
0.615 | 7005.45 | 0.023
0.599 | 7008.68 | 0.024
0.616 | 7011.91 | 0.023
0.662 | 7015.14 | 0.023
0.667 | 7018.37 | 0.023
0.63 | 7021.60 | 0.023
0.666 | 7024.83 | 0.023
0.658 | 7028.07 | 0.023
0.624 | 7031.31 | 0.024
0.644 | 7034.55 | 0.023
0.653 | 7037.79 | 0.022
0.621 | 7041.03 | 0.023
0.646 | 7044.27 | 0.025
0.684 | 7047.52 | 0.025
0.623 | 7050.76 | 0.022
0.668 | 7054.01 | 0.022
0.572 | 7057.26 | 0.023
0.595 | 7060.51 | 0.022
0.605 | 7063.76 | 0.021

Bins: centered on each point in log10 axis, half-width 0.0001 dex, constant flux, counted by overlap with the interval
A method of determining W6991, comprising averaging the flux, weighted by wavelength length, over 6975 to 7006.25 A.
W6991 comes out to 0.643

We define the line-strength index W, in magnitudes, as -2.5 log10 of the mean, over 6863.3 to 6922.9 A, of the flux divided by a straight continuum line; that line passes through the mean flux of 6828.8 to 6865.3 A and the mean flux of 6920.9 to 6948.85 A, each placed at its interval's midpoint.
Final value -0.02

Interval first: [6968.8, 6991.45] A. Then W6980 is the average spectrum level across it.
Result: 0.649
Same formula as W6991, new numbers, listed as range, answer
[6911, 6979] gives 0.644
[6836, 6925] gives 0.638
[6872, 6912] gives 0.644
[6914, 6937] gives 0.648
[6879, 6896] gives 0.656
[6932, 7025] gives 0.643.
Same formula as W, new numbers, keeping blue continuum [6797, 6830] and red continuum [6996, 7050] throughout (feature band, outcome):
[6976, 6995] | -0.017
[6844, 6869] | 0.008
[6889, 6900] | -0.037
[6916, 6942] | -0.017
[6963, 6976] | -0.025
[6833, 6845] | 0.029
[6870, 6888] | -0.008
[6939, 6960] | -0.002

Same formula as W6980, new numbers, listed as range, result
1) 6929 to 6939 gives 0.651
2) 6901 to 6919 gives 0.639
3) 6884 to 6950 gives 0.644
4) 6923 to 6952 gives 0.64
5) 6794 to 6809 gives 0.642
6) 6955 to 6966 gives 0.648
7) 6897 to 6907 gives 0.641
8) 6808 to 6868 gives 0.628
